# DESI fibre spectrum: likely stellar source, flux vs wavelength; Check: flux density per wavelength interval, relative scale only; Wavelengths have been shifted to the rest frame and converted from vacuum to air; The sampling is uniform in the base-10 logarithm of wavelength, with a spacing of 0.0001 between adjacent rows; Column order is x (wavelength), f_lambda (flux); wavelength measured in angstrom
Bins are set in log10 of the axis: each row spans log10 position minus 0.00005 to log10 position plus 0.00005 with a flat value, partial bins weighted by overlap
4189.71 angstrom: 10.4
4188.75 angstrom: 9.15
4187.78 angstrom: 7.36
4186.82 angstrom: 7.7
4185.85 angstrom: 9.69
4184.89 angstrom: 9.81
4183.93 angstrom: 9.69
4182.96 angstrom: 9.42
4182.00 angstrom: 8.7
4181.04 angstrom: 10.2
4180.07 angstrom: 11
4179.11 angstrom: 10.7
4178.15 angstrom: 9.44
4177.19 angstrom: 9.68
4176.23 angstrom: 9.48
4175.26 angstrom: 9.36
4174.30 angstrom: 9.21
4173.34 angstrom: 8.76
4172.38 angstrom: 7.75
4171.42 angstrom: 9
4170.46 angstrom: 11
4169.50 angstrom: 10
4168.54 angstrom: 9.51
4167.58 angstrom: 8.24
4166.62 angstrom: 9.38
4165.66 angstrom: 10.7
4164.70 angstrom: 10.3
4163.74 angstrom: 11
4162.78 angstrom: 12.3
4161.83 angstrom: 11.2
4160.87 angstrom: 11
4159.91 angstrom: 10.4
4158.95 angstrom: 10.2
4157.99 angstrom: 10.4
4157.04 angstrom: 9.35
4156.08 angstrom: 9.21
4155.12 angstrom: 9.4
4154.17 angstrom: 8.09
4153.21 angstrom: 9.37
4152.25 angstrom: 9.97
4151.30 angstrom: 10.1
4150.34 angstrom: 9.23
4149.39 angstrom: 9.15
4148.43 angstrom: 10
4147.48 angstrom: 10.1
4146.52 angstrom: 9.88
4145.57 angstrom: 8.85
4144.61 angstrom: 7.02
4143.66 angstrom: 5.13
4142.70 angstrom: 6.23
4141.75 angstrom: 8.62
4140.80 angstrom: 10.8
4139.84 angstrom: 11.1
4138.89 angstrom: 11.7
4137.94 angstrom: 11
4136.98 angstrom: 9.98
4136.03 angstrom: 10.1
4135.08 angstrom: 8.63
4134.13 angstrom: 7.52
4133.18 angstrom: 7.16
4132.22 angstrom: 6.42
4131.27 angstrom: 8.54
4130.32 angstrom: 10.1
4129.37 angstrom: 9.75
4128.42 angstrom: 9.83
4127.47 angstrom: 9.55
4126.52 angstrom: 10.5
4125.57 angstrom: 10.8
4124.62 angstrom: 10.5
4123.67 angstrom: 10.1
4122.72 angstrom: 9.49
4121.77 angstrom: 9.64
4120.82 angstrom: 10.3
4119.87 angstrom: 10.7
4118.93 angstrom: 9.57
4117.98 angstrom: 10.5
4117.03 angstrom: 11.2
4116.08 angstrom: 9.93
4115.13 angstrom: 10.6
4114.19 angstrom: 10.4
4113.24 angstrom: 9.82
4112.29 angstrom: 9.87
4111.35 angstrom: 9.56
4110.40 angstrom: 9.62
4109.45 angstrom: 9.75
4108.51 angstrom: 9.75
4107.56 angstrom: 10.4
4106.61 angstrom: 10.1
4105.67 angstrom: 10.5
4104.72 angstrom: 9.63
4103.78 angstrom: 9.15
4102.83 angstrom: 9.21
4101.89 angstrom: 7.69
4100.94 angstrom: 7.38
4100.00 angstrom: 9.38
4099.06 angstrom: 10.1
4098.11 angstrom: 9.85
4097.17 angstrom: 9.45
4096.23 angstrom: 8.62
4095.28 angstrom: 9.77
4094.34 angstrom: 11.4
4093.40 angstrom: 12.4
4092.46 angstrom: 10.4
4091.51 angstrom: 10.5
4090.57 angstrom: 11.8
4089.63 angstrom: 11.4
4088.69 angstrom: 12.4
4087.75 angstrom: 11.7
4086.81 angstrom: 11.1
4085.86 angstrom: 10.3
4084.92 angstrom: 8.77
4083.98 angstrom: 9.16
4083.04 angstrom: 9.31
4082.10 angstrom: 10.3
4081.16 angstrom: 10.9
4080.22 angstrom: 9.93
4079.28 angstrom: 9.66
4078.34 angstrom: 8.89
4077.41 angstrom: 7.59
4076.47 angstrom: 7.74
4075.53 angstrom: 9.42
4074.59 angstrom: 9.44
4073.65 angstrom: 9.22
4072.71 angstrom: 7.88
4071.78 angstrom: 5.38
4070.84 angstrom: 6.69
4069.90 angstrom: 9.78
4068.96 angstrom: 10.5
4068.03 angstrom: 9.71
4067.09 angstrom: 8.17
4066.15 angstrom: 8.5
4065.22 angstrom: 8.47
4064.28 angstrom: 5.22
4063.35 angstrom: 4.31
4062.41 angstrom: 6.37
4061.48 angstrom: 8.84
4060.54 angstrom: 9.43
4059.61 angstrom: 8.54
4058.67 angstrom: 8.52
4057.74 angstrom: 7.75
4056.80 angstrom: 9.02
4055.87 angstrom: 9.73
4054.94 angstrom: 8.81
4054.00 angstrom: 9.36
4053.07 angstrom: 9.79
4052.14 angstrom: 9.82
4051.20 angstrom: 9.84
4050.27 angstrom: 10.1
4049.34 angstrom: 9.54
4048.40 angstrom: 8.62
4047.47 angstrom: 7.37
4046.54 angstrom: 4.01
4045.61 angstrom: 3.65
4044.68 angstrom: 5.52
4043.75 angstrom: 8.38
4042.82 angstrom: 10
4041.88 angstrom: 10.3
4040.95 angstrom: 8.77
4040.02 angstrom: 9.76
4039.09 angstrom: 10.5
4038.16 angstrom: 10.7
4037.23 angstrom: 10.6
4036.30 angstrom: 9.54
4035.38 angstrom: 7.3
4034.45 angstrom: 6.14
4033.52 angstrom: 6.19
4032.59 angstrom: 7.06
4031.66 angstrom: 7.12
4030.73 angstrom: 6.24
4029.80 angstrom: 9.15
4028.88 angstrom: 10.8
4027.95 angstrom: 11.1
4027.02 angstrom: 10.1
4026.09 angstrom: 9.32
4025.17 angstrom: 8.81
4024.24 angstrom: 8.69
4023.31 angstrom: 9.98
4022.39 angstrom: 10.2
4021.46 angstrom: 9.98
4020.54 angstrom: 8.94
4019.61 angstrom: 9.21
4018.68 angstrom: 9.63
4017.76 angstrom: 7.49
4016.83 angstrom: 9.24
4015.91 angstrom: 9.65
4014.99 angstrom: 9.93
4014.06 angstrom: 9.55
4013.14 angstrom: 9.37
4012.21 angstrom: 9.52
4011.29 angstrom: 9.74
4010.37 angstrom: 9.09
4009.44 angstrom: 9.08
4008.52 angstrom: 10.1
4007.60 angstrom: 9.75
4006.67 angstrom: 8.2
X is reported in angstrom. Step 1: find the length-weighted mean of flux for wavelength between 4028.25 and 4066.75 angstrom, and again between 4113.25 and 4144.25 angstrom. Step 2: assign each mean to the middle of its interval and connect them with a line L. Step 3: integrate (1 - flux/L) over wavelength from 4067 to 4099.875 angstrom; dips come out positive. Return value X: -3.2 angstrom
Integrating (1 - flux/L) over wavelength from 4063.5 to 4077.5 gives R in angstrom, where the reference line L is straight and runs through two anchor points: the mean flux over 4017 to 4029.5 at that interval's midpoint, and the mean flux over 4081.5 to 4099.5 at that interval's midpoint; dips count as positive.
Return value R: 2.8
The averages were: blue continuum 9.55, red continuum 10.5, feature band 8.18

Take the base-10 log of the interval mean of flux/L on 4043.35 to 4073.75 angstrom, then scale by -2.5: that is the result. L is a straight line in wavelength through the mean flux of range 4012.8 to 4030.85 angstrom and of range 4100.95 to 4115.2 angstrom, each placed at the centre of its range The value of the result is 0.18 mag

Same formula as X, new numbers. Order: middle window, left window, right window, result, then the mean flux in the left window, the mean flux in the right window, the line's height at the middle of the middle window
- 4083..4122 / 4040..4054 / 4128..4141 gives -4.5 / 8.35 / 9.44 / 9.04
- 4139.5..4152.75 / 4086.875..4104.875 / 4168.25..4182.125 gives 1.1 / 10.2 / 9.61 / 9.81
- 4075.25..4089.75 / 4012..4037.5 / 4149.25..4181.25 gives -0.9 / 8.94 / 9.83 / 9.31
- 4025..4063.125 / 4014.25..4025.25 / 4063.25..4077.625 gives 0.7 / 9.33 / 8.1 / 8.74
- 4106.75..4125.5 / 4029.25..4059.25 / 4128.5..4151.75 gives -2.5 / 8.42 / 9.06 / 8.9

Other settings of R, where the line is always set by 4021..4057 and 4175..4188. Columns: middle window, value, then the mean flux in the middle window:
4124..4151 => 0.09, 9.23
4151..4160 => -0.24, 9.61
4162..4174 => -0.56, 9.86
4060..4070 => 0.94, 8.07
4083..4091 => -1.53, 10.7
